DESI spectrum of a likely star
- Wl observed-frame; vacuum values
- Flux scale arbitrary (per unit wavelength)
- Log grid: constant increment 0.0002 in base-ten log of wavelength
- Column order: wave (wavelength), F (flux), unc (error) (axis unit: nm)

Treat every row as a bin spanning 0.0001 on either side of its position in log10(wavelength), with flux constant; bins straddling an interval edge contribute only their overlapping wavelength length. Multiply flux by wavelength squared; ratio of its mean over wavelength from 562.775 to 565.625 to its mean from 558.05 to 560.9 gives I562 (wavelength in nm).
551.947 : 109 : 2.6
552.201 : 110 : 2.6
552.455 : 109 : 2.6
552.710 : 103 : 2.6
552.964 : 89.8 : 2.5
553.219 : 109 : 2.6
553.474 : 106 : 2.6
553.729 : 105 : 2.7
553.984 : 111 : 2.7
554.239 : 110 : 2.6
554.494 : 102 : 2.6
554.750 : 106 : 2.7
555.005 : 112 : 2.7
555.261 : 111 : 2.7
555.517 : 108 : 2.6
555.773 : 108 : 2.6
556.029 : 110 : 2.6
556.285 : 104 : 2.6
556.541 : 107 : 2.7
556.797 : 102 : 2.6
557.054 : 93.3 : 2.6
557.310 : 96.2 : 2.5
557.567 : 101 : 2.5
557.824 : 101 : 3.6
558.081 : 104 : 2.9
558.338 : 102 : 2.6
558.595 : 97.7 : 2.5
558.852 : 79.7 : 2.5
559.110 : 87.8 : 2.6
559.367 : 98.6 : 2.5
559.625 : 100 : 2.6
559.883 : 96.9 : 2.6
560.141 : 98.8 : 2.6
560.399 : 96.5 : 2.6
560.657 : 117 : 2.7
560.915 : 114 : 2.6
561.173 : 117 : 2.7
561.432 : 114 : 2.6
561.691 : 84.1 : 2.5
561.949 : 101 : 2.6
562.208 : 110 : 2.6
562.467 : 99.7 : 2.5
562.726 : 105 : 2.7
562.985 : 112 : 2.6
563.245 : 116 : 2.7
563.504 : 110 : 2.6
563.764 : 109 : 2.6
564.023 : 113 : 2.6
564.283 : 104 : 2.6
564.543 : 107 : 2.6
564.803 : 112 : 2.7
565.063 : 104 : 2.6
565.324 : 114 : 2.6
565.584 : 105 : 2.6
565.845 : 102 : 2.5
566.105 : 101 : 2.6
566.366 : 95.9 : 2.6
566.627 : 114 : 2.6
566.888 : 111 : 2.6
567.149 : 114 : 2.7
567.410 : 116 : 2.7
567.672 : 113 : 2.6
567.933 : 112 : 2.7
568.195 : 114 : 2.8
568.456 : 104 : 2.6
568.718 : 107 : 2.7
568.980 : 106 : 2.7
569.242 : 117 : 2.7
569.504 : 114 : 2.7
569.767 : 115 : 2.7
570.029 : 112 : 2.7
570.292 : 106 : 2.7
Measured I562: 1.1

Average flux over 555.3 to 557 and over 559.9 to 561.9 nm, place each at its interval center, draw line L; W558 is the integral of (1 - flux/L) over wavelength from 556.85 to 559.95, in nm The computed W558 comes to 0.27 nm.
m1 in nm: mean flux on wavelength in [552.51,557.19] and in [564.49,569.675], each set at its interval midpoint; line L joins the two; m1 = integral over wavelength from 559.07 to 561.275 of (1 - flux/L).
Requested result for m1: 0.08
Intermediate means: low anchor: 105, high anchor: 109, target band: 103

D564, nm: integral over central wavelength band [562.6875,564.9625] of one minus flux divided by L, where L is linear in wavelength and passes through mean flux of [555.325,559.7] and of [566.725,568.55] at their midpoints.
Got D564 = -0.047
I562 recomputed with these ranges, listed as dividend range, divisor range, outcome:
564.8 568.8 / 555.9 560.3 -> 1.13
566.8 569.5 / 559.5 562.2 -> 1.10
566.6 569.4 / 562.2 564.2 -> 1.04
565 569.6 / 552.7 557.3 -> 1.08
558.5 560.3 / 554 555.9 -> 0.88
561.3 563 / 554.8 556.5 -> 0.97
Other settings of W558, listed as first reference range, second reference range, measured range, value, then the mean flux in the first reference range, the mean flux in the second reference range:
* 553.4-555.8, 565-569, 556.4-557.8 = 0.10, 108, 108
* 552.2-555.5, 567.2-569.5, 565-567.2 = 0.08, 106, 111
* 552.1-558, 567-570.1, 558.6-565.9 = 0.28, 105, 112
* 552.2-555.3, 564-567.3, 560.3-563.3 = 0.00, 106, 107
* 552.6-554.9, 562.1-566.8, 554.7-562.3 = 0.24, 105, 107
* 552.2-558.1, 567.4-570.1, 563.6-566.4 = 0.08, 105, 112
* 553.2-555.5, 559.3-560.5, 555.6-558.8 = 0.04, 108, 98.1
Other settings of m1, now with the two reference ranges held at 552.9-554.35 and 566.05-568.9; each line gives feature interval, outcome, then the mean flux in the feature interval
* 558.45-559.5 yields 0.16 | 91.2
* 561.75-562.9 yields 0.05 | 103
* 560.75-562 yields 0.01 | 107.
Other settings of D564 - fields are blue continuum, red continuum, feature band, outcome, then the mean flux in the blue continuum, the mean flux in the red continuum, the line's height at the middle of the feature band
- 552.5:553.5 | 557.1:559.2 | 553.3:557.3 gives -0.266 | 102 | 96.2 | 99.5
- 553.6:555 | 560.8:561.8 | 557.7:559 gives 0.130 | 107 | 108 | 107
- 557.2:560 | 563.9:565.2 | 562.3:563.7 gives -0.047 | 96.8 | 108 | 105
